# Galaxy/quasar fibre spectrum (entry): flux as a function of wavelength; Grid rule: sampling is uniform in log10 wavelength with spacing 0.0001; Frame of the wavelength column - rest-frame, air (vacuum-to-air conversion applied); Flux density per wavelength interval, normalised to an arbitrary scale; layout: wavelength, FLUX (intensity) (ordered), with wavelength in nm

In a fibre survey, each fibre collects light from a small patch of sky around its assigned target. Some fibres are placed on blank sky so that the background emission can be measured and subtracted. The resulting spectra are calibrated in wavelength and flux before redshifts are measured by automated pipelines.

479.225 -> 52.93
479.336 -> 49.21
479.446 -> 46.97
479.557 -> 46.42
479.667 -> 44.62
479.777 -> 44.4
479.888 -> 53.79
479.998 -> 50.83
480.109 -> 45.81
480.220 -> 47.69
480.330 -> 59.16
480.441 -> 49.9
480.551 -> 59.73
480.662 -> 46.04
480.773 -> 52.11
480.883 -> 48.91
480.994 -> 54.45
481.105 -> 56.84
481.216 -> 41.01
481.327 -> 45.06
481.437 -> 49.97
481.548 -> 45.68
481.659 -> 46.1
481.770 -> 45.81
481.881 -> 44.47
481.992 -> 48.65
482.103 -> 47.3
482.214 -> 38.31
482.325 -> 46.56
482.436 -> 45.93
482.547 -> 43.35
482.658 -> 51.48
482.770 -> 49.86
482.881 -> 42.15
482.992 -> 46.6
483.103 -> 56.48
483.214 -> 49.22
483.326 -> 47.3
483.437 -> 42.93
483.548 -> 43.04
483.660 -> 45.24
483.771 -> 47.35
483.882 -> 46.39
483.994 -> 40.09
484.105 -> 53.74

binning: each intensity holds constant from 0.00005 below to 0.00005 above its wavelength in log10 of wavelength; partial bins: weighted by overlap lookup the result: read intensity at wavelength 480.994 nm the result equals 54.45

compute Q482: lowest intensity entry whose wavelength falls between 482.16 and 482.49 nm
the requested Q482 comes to 38.31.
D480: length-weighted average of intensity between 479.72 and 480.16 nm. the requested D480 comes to 48.7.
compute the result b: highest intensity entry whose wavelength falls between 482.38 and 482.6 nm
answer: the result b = 45.93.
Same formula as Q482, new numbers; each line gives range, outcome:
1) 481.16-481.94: 41.01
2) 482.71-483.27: 42.15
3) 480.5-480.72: 46.04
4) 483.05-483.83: 42.93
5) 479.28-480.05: 44.4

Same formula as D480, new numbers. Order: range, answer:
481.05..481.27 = 48.9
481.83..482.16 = 46.8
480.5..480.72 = 52.6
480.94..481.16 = 55.6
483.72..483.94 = 46.8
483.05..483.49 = 49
